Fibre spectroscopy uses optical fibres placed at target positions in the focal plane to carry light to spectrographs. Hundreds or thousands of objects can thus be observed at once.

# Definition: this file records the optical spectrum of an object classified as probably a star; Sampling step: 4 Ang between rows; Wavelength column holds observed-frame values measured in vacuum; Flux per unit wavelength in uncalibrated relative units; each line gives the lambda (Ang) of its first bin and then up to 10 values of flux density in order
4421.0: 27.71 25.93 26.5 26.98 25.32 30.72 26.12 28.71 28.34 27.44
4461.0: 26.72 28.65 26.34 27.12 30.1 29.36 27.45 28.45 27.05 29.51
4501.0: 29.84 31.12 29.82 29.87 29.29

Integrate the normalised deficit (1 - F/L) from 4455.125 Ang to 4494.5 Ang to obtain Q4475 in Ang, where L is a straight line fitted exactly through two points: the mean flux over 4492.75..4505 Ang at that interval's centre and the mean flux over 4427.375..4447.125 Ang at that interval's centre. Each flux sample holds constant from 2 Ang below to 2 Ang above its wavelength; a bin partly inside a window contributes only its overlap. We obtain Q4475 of 0.9 Ang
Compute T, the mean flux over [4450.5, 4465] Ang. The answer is 27.7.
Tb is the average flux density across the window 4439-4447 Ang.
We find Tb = 28.4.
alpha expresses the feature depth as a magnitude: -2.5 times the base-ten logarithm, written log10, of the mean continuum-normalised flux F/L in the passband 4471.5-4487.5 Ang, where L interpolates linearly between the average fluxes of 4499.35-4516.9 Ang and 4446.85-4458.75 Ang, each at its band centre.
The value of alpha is 0.02 mag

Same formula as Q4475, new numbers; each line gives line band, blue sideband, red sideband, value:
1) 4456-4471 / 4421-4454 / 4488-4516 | 0.5 Ang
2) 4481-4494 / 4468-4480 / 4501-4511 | 0.5 Ang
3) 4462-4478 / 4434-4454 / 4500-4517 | 0.5 Ang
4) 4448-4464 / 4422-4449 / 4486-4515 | 0.0 Ang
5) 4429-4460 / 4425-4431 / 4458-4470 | -0.9 Ang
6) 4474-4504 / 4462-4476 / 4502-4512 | 0.2 Ang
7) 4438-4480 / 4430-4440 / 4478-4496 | -0.9 Ang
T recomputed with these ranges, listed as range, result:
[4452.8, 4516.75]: 28.6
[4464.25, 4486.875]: 28.1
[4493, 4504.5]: 29.4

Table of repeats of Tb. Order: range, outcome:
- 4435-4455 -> 27.8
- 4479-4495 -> 28.1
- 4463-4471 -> 27.5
